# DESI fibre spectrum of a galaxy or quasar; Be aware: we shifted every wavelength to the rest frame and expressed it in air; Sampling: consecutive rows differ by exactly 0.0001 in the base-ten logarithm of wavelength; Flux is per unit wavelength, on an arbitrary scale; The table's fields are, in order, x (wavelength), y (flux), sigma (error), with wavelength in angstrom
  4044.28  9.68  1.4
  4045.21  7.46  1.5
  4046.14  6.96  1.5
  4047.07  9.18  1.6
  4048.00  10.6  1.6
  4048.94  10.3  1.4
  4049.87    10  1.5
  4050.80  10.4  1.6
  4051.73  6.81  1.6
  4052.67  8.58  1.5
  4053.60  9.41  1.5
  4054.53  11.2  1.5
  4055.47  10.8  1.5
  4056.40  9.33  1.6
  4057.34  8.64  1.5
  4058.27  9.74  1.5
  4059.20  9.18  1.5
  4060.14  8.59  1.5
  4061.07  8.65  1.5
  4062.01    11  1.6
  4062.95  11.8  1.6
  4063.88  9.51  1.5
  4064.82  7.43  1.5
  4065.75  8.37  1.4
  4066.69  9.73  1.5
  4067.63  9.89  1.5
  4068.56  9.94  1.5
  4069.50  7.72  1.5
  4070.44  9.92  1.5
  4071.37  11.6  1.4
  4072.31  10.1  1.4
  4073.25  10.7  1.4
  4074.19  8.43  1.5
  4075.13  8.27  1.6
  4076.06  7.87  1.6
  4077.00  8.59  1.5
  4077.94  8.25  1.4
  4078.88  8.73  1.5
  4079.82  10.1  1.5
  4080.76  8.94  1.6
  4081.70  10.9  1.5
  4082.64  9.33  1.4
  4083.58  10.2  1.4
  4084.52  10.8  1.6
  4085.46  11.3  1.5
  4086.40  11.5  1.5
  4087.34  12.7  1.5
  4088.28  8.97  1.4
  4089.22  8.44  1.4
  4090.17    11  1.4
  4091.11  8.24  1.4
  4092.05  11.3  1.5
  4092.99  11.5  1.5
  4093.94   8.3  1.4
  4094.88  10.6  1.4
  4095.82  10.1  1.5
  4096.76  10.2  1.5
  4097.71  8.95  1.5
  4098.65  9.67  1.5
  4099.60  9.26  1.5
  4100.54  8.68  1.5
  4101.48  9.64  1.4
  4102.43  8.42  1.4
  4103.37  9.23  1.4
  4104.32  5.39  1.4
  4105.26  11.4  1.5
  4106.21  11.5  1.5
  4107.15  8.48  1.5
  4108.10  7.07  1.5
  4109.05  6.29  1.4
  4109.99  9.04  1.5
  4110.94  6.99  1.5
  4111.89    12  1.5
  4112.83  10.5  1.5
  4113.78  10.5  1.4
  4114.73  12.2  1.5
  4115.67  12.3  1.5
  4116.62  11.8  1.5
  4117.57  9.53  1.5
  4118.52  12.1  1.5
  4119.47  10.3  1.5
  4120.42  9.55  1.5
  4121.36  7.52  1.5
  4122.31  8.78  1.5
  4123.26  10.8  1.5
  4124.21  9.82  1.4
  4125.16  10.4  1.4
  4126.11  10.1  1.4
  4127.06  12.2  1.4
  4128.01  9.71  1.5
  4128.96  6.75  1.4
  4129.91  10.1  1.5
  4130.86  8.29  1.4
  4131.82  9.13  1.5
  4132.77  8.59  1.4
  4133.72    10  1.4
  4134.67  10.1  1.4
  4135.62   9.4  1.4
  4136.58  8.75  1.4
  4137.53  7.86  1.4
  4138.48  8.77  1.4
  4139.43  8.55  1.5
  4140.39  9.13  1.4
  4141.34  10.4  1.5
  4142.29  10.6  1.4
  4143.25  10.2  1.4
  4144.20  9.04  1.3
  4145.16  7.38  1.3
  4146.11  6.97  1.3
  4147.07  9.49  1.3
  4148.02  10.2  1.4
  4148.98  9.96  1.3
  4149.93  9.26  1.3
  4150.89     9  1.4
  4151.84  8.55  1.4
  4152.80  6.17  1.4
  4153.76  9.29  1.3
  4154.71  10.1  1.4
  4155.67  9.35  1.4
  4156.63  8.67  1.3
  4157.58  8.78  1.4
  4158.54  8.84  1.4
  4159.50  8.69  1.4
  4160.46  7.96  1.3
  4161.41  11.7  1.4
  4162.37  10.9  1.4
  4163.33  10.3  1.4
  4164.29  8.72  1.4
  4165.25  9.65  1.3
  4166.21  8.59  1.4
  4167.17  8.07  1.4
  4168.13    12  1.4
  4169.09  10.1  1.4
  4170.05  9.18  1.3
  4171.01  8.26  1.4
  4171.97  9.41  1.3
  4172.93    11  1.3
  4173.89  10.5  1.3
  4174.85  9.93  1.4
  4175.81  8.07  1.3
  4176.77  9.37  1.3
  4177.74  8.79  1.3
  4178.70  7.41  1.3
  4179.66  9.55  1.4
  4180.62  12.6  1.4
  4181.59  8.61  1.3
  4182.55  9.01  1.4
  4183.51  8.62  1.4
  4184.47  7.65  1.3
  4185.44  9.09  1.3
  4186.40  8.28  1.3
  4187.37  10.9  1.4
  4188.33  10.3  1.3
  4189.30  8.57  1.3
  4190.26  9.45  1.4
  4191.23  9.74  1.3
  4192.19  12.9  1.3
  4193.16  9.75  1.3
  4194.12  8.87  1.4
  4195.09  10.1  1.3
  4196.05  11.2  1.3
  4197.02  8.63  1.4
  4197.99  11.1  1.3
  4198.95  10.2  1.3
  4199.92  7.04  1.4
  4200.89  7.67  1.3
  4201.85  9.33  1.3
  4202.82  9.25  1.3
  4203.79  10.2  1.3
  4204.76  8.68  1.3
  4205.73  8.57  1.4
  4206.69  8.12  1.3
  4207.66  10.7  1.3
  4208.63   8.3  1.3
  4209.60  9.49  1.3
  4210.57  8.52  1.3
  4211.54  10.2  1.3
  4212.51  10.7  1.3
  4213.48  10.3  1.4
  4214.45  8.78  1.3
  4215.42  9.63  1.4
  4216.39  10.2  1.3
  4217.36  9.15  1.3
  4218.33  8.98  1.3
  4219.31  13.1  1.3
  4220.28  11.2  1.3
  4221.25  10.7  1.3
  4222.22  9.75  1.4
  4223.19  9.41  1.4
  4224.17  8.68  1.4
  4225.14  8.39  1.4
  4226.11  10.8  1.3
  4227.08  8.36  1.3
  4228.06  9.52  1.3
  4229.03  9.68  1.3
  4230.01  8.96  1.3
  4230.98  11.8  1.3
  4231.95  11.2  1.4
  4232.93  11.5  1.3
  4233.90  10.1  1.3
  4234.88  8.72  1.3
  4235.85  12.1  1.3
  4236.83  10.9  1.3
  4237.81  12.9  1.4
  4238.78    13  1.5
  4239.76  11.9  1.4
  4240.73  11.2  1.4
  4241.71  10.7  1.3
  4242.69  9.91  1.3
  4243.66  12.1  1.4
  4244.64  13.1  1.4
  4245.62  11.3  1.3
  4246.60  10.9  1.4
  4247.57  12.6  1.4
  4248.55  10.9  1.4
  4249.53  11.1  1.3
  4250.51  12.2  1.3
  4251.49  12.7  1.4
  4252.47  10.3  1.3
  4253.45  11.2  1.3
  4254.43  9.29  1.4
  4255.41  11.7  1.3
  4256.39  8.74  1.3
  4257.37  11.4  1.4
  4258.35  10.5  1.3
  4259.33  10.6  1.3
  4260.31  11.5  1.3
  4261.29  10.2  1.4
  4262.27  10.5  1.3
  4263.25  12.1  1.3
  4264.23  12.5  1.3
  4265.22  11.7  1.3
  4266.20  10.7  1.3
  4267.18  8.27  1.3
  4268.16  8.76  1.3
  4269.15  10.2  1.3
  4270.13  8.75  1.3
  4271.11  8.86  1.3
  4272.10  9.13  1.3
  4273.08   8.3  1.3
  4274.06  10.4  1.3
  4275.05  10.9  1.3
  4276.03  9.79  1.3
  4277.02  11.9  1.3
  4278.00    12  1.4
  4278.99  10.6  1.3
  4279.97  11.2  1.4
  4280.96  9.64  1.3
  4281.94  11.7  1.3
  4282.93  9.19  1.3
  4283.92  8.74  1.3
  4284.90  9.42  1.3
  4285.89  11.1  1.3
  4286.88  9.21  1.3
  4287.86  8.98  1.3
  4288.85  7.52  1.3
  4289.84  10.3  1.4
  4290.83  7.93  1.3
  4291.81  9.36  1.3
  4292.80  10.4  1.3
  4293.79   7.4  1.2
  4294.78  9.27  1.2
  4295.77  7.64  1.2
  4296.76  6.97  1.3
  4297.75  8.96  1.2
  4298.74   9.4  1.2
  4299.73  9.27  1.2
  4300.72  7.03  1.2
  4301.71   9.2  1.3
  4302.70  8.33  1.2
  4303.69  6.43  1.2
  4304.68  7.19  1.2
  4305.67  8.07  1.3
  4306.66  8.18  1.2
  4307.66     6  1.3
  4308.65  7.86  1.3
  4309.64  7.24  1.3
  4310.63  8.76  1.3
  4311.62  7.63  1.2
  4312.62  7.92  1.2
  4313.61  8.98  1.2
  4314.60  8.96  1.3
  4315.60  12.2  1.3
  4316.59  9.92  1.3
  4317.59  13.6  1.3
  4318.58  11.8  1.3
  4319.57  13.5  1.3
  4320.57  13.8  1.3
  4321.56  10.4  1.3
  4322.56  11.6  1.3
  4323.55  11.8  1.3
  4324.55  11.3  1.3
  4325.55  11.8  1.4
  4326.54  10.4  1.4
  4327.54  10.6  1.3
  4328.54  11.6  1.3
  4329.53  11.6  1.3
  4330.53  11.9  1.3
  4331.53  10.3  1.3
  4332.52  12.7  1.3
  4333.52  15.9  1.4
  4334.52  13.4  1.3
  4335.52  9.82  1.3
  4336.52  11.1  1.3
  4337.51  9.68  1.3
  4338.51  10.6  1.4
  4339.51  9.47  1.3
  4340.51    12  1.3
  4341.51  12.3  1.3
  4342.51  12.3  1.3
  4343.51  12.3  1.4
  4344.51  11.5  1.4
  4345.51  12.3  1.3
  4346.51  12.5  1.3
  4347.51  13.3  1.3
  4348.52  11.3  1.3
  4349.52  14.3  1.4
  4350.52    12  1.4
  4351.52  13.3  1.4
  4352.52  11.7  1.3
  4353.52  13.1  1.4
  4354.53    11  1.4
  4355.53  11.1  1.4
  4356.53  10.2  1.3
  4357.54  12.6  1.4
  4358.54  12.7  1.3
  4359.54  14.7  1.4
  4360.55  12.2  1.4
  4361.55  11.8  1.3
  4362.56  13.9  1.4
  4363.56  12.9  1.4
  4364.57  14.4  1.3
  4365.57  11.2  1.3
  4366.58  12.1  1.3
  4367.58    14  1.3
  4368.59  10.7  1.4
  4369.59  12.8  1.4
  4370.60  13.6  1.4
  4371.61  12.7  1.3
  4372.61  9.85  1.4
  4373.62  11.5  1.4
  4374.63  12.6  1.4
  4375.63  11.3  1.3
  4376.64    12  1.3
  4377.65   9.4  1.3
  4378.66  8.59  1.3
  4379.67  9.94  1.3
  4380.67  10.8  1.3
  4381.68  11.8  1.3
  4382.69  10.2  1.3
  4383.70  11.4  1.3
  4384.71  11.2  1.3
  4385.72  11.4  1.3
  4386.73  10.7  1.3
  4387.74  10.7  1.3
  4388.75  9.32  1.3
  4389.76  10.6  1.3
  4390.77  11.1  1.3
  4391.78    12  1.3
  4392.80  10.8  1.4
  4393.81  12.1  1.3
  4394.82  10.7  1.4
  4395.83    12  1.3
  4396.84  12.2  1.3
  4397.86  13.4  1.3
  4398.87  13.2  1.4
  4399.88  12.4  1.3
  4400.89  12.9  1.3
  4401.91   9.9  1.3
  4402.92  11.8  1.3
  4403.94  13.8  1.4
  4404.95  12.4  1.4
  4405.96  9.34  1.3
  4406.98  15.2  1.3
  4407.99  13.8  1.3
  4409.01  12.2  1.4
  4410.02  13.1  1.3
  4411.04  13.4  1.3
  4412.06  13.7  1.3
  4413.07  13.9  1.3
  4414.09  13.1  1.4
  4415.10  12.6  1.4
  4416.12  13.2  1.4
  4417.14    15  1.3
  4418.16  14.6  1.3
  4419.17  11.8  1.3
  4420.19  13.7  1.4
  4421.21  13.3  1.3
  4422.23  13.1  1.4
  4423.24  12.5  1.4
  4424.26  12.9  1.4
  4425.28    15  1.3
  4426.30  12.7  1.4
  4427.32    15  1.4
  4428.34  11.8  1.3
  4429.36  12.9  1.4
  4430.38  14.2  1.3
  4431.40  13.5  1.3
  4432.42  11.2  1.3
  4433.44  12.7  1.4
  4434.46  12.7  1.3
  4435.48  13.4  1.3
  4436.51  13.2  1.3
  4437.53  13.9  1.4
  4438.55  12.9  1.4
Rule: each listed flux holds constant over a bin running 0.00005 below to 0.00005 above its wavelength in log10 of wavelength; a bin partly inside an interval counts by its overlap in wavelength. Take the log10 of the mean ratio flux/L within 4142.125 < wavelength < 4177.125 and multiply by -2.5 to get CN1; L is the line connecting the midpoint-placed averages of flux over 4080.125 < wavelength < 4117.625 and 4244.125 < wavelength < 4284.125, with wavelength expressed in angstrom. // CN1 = 0.09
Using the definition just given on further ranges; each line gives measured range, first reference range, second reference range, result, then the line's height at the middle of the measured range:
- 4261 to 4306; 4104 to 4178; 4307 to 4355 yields 0.14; 10.8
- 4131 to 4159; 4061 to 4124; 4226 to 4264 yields 0.12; 10.1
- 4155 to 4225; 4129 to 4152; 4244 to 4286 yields 0.02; 9.71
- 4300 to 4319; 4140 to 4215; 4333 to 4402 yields 0.26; 11.1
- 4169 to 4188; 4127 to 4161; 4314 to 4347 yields 0.02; 9.52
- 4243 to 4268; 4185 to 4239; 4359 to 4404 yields -0.08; 10.3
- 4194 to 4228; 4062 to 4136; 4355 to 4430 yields 0.12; 10.7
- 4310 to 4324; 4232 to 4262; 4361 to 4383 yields 0.07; 11.5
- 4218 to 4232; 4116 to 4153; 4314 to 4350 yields 0.05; 10.5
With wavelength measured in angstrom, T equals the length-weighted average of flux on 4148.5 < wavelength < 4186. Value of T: 9.27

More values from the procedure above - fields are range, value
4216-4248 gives 10.7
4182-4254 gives 10.2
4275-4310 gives 8.99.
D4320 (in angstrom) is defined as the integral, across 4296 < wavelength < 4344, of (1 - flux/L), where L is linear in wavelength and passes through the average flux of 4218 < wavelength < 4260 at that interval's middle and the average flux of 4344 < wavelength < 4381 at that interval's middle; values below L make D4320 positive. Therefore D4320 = 5.8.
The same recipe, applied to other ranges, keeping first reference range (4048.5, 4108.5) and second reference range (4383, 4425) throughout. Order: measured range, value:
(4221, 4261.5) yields 0.7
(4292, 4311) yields 5.6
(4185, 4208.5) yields 2.4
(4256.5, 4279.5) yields 1.6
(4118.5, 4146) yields 1.7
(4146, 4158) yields 1.4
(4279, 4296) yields 2.9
